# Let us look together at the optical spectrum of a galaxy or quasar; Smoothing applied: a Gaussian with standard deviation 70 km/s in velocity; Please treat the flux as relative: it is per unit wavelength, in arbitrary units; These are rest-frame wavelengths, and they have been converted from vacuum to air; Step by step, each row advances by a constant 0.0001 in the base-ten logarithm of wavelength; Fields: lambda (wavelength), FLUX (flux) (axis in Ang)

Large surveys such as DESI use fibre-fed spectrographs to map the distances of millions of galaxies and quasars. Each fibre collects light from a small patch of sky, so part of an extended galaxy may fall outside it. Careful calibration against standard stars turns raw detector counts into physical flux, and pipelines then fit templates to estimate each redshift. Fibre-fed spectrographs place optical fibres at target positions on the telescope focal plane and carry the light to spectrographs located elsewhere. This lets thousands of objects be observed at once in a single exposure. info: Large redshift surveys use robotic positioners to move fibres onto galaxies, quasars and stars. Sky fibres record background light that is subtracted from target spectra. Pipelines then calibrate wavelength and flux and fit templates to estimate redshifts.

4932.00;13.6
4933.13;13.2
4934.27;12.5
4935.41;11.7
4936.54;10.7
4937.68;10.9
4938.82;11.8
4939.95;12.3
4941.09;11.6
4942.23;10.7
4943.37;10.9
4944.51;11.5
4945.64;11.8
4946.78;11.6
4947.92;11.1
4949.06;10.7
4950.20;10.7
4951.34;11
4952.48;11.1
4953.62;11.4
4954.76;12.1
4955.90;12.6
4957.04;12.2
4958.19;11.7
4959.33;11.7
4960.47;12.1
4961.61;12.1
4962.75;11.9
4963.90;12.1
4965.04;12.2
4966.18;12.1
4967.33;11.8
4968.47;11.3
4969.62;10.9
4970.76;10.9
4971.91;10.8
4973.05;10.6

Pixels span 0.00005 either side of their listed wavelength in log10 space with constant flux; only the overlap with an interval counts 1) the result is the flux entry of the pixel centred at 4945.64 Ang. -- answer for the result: 11.8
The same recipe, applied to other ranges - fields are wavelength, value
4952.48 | 11.1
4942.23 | 10.7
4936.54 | 10.7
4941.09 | 11.6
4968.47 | 11.3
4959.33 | 11.7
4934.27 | 12.5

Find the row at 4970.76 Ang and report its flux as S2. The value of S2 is 10.9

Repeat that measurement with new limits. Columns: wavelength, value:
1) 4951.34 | 11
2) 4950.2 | 10.7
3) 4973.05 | 10.6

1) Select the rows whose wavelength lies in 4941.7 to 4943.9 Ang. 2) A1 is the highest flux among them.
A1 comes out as 10.9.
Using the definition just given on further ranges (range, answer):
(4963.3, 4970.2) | 12.2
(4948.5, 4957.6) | 12.6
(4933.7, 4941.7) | 12.5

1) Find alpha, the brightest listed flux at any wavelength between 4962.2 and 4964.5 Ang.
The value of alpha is 12.1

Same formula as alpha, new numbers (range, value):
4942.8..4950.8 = 11.8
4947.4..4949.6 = 11.1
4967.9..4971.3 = 11.3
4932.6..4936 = 13.2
